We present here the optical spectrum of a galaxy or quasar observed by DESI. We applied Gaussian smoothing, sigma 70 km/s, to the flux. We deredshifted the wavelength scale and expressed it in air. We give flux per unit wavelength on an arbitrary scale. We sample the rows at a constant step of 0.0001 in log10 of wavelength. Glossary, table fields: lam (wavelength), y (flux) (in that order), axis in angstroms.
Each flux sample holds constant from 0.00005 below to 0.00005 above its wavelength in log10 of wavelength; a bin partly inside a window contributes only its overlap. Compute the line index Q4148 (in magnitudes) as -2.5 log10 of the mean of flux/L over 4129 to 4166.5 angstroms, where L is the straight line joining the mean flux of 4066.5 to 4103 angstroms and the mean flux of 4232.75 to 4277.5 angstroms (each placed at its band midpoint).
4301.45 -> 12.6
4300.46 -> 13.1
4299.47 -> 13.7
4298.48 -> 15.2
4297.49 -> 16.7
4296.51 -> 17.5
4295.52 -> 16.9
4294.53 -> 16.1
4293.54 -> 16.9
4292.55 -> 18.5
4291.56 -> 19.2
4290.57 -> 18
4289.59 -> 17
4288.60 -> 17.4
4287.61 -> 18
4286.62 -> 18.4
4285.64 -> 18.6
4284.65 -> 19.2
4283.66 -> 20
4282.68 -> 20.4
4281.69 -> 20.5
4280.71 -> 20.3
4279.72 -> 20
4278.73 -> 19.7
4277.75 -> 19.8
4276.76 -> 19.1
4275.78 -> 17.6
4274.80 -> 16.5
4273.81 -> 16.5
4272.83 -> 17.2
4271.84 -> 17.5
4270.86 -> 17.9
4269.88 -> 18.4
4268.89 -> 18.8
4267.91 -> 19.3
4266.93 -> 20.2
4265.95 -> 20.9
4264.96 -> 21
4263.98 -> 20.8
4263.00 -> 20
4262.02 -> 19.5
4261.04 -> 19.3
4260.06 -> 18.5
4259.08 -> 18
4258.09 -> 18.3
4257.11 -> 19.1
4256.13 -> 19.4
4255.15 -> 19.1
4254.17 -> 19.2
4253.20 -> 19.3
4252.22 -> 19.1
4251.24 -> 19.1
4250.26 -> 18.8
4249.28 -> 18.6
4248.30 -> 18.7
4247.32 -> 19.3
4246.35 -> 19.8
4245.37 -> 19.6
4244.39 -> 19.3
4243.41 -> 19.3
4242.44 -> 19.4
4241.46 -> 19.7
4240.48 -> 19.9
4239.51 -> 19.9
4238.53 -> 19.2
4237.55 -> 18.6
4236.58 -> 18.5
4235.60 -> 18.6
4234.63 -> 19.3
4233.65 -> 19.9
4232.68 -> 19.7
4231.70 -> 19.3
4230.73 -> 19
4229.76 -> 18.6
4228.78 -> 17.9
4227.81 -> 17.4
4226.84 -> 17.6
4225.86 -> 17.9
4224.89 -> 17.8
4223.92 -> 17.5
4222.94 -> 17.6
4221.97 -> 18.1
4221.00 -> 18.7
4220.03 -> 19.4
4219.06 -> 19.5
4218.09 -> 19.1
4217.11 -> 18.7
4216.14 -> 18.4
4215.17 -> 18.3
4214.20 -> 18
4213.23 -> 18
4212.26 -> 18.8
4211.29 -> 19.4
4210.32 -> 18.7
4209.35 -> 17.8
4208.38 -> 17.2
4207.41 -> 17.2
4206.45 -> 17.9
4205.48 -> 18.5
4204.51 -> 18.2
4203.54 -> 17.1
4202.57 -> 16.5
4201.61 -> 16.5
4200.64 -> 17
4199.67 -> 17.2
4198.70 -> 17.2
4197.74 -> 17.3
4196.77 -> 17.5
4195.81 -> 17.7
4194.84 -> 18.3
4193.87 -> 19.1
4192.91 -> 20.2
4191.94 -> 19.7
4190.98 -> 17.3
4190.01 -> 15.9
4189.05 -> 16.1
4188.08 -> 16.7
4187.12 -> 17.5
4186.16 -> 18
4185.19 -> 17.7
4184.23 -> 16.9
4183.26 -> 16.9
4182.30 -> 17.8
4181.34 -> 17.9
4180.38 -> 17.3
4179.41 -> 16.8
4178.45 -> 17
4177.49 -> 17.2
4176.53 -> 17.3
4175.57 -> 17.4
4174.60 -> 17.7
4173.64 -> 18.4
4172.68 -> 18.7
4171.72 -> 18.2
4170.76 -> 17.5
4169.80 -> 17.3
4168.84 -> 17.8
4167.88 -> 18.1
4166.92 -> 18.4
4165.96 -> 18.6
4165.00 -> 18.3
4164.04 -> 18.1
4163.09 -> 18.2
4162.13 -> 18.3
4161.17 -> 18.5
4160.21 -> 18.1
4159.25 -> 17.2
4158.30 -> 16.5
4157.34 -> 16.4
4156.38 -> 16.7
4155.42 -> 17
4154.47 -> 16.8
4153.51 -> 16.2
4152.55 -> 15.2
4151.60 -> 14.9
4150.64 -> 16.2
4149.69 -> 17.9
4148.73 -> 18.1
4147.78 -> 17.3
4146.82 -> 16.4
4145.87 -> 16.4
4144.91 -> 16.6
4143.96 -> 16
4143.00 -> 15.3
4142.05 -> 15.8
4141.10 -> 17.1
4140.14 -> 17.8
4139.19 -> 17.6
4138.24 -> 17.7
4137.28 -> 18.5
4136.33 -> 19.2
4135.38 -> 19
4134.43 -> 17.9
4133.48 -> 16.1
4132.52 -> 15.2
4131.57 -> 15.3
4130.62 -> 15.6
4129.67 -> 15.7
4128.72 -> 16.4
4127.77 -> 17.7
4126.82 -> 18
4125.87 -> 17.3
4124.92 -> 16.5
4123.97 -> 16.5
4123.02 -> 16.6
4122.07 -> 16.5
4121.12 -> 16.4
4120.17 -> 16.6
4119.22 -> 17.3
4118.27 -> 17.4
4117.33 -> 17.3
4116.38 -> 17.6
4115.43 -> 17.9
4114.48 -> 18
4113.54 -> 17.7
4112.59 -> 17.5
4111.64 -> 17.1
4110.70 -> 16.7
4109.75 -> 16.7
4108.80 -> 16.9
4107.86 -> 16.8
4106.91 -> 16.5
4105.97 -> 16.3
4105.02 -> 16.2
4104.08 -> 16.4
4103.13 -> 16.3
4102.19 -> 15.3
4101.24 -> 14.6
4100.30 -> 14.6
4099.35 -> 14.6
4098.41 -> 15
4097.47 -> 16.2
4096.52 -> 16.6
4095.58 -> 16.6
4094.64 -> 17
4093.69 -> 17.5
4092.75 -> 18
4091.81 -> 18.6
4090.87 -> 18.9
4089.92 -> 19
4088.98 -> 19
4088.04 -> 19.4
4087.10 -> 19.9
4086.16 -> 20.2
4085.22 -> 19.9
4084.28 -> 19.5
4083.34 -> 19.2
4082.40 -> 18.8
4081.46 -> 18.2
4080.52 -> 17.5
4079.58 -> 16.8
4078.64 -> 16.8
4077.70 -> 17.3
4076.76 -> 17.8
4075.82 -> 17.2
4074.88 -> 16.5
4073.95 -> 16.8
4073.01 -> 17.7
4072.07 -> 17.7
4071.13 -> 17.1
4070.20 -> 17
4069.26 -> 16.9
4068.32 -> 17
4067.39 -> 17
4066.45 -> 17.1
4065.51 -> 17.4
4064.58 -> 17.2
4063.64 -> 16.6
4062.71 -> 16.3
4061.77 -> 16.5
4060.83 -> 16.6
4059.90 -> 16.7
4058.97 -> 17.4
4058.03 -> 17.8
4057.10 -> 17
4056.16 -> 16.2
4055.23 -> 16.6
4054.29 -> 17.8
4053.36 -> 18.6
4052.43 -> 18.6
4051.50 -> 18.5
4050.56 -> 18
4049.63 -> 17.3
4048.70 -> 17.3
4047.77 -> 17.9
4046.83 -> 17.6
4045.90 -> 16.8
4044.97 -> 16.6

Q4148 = 0.06 mag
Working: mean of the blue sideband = 17.5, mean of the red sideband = 19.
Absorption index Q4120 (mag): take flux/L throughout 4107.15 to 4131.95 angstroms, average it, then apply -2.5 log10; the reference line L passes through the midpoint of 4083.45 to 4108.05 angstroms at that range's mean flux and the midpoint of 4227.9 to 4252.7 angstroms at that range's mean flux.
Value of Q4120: 0.04 mag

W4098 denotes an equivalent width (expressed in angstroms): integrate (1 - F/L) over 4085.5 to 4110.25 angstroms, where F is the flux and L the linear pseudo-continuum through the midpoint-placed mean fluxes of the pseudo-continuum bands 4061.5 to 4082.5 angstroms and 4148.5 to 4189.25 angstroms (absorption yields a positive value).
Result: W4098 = 0.2 angstroms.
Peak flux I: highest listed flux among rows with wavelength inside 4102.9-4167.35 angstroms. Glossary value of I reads 19.2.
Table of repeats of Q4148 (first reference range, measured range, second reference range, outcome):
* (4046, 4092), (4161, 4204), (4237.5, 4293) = 0.05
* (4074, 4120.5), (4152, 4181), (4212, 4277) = 0.03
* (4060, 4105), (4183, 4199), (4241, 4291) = 0.04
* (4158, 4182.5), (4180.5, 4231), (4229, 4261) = 0.03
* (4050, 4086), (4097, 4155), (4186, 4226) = 0.06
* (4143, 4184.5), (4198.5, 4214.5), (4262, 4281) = 0.02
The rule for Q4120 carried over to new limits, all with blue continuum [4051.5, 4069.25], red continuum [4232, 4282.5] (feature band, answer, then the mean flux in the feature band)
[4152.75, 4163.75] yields 0.06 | 17.2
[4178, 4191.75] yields 0.08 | 17.2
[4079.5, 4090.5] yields -0.10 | 19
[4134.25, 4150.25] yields 0.04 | 17.3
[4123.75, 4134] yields 0.09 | 16.4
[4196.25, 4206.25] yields 0.08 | 17.3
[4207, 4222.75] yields 0.02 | 18.4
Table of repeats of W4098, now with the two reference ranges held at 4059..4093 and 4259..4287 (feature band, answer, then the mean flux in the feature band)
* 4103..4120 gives 0.9 angstroms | 17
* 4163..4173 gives 0.2 angstroms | 18.1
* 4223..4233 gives 0.3 angstroms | 18.2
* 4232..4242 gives -0.2 angstroms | 19.3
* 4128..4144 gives 1.2 angstroms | 16.9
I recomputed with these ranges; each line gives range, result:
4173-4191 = 18.4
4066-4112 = 20.2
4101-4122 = 18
